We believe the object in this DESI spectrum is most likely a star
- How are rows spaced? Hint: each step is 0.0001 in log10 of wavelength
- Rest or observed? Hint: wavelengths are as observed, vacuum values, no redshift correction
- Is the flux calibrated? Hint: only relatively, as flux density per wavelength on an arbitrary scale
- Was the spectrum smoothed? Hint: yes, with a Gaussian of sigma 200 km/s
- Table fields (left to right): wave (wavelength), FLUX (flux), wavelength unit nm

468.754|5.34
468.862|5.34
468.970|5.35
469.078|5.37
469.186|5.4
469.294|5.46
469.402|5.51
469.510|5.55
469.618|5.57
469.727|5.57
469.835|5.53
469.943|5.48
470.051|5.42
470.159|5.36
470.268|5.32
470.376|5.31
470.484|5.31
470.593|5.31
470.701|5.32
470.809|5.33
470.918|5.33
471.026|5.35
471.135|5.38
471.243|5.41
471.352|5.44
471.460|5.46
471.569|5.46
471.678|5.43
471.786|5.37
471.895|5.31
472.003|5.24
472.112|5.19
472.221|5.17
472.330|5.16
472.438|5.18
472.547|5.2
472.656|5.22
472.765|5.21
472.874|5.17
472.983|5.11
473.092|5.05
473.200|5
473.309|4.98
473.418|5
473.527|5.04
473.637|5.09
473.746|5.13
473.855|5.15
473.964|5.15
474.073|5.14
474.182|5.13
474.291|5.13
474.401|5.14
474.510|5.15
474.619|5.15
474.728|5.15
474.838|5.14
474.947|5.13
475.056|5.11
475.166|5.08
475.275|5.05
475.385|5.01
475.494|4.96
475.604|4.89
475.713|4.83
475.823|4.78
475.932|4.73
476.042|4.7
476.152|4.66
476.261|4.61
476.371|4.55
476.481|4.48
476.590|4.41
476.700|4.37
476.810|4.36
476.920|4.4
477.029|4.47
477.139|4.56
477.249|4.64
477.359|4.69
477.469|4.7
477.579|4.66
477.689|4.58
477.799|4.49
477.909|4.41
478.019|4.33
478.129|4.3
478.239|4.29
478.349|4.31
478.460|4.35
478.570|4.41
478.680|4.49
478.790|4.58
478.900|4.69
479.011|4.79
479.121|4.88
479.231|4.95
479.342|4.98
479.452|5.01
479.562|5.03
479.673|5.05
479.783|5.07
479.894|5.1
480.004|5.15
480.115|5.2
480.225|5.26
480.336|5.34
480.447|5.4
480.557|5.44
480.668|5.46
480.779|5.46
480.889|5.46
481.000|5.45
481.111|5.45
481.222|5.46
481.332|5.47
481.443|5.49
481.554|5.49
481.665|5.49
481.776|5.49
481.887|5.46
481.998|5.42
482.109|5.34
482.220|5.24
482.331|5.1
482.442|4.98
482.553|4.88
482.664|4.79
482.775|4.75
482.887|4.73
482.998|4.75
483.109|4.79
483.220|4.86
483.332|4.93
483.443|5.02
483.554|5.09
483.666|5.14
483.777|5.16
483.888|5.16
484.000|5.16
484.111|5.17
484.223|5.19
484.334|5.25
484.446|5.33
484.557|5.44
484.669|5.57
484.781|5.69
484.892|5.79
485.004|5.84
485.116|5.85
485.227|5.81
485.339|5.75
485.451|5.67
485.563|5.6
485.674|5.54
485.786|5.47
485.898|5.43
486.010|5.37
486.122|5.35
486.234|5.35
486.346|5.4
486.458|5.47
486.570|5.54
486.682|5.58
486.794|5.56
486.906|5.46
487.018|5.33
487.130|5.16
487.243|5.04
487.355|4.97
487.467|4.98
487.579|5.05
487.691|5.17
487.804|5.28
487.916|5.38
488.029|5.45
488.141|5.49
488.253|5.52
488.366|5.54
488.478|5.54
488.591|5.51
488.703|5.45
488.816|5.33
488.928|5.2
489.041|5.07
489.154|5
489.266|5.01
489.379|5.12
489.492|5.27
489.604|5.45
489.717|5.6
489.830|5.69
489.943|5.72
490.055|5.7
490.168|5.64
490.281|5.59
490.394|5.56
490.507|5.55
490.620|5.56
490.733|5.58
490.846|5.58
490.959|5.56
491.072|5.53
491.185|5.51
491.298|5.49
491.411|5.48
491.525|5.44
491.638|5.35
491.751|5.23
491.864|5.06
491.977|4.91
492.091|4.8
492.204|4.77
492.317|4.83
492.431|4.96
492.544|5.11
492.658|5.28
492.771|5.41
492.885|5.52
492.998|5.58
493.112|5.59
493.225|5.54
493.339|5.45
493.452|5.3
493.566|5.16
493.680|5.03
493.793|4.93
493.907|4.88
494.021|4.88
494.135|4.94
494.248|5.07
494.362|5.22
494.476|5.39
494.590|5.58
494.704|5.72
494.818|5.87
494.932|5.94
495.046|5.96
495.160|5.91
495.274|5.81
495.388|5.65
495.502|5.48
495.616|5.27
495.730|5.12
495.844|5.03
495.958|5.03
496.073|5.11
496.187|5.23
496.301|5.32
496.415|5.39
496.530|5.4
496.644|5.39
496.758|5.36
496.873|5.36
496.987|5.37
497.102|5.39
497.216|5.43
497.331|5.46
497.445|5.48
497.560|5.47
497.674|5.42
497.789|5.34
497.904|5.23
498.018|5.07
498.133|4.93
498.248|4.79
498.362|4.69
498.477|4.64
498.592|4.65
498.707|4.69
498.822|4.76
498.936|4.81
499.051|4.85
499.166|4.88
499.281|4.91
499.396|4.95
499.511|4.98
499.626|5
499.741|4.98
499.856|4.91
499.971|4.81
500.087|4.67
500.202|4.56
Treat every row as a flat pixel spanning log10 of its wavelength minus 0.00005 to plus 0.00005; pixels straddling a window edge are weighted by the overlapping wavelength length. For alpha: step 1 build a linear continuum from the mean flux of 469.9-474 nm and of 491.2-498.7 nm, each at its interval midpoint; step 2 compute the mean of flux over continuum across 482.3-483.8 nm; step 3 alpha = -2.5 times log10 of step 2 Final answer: 0.073 mag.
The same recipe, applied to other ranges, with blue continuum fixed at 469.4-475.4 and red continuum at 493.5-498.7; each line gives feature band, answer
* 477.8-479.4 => 0.16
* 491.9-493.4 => 0.01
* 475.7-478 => 0.15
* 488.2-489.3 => -0.01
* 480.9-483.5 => 0.02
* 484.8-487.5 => -0.04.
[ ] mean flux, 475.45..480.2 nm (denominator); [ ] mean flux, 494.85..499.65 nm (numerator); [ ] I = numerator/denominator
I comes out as 1.12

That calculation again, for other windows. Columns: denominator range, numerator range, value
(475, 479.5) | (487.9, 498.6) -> 1.15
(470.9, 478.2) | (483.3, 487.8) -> 1.08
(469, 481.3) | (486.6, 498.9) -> 1.05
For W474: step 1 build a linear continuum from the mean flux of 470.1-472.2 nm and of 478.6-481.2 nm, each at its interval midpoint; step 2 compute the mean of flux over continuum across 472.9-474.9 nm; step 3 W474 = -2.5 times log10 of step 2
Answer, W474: 0.04 mag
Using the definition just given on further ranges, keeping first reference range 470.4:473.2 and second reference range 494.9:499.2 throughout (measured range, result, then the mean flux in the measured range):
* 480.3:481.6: -0.037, 5.45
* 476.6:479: 0.176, 4.48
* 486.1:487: -0.042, 5.46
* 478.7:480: 0.074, 4.92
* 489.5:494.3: -0.017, 5.33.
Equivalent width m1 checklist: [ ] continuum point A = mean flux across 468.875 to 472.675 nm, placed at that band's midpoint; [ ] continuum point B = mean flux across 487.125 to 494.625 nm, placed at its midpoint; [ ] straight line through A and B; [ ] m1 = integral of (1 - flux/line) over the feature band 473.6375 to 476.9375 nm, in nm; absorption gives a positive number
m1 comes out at 0.28 nm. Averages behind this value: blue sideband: 5.37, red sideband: 5.31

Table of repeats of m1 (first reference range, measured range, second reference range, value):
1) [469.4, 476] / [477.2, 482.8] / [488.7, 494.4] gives 0.27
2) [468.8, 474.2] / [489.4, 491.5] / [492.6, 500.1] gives -0.12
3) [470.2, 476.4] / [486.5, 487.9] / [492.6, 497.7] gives 0.01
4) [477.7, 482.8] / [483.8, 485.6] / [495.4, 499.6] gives -0.16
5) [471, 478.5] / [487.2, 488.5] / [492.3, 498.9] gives -0.03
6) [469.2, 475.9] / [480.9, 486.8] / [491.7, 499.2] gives -0.12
